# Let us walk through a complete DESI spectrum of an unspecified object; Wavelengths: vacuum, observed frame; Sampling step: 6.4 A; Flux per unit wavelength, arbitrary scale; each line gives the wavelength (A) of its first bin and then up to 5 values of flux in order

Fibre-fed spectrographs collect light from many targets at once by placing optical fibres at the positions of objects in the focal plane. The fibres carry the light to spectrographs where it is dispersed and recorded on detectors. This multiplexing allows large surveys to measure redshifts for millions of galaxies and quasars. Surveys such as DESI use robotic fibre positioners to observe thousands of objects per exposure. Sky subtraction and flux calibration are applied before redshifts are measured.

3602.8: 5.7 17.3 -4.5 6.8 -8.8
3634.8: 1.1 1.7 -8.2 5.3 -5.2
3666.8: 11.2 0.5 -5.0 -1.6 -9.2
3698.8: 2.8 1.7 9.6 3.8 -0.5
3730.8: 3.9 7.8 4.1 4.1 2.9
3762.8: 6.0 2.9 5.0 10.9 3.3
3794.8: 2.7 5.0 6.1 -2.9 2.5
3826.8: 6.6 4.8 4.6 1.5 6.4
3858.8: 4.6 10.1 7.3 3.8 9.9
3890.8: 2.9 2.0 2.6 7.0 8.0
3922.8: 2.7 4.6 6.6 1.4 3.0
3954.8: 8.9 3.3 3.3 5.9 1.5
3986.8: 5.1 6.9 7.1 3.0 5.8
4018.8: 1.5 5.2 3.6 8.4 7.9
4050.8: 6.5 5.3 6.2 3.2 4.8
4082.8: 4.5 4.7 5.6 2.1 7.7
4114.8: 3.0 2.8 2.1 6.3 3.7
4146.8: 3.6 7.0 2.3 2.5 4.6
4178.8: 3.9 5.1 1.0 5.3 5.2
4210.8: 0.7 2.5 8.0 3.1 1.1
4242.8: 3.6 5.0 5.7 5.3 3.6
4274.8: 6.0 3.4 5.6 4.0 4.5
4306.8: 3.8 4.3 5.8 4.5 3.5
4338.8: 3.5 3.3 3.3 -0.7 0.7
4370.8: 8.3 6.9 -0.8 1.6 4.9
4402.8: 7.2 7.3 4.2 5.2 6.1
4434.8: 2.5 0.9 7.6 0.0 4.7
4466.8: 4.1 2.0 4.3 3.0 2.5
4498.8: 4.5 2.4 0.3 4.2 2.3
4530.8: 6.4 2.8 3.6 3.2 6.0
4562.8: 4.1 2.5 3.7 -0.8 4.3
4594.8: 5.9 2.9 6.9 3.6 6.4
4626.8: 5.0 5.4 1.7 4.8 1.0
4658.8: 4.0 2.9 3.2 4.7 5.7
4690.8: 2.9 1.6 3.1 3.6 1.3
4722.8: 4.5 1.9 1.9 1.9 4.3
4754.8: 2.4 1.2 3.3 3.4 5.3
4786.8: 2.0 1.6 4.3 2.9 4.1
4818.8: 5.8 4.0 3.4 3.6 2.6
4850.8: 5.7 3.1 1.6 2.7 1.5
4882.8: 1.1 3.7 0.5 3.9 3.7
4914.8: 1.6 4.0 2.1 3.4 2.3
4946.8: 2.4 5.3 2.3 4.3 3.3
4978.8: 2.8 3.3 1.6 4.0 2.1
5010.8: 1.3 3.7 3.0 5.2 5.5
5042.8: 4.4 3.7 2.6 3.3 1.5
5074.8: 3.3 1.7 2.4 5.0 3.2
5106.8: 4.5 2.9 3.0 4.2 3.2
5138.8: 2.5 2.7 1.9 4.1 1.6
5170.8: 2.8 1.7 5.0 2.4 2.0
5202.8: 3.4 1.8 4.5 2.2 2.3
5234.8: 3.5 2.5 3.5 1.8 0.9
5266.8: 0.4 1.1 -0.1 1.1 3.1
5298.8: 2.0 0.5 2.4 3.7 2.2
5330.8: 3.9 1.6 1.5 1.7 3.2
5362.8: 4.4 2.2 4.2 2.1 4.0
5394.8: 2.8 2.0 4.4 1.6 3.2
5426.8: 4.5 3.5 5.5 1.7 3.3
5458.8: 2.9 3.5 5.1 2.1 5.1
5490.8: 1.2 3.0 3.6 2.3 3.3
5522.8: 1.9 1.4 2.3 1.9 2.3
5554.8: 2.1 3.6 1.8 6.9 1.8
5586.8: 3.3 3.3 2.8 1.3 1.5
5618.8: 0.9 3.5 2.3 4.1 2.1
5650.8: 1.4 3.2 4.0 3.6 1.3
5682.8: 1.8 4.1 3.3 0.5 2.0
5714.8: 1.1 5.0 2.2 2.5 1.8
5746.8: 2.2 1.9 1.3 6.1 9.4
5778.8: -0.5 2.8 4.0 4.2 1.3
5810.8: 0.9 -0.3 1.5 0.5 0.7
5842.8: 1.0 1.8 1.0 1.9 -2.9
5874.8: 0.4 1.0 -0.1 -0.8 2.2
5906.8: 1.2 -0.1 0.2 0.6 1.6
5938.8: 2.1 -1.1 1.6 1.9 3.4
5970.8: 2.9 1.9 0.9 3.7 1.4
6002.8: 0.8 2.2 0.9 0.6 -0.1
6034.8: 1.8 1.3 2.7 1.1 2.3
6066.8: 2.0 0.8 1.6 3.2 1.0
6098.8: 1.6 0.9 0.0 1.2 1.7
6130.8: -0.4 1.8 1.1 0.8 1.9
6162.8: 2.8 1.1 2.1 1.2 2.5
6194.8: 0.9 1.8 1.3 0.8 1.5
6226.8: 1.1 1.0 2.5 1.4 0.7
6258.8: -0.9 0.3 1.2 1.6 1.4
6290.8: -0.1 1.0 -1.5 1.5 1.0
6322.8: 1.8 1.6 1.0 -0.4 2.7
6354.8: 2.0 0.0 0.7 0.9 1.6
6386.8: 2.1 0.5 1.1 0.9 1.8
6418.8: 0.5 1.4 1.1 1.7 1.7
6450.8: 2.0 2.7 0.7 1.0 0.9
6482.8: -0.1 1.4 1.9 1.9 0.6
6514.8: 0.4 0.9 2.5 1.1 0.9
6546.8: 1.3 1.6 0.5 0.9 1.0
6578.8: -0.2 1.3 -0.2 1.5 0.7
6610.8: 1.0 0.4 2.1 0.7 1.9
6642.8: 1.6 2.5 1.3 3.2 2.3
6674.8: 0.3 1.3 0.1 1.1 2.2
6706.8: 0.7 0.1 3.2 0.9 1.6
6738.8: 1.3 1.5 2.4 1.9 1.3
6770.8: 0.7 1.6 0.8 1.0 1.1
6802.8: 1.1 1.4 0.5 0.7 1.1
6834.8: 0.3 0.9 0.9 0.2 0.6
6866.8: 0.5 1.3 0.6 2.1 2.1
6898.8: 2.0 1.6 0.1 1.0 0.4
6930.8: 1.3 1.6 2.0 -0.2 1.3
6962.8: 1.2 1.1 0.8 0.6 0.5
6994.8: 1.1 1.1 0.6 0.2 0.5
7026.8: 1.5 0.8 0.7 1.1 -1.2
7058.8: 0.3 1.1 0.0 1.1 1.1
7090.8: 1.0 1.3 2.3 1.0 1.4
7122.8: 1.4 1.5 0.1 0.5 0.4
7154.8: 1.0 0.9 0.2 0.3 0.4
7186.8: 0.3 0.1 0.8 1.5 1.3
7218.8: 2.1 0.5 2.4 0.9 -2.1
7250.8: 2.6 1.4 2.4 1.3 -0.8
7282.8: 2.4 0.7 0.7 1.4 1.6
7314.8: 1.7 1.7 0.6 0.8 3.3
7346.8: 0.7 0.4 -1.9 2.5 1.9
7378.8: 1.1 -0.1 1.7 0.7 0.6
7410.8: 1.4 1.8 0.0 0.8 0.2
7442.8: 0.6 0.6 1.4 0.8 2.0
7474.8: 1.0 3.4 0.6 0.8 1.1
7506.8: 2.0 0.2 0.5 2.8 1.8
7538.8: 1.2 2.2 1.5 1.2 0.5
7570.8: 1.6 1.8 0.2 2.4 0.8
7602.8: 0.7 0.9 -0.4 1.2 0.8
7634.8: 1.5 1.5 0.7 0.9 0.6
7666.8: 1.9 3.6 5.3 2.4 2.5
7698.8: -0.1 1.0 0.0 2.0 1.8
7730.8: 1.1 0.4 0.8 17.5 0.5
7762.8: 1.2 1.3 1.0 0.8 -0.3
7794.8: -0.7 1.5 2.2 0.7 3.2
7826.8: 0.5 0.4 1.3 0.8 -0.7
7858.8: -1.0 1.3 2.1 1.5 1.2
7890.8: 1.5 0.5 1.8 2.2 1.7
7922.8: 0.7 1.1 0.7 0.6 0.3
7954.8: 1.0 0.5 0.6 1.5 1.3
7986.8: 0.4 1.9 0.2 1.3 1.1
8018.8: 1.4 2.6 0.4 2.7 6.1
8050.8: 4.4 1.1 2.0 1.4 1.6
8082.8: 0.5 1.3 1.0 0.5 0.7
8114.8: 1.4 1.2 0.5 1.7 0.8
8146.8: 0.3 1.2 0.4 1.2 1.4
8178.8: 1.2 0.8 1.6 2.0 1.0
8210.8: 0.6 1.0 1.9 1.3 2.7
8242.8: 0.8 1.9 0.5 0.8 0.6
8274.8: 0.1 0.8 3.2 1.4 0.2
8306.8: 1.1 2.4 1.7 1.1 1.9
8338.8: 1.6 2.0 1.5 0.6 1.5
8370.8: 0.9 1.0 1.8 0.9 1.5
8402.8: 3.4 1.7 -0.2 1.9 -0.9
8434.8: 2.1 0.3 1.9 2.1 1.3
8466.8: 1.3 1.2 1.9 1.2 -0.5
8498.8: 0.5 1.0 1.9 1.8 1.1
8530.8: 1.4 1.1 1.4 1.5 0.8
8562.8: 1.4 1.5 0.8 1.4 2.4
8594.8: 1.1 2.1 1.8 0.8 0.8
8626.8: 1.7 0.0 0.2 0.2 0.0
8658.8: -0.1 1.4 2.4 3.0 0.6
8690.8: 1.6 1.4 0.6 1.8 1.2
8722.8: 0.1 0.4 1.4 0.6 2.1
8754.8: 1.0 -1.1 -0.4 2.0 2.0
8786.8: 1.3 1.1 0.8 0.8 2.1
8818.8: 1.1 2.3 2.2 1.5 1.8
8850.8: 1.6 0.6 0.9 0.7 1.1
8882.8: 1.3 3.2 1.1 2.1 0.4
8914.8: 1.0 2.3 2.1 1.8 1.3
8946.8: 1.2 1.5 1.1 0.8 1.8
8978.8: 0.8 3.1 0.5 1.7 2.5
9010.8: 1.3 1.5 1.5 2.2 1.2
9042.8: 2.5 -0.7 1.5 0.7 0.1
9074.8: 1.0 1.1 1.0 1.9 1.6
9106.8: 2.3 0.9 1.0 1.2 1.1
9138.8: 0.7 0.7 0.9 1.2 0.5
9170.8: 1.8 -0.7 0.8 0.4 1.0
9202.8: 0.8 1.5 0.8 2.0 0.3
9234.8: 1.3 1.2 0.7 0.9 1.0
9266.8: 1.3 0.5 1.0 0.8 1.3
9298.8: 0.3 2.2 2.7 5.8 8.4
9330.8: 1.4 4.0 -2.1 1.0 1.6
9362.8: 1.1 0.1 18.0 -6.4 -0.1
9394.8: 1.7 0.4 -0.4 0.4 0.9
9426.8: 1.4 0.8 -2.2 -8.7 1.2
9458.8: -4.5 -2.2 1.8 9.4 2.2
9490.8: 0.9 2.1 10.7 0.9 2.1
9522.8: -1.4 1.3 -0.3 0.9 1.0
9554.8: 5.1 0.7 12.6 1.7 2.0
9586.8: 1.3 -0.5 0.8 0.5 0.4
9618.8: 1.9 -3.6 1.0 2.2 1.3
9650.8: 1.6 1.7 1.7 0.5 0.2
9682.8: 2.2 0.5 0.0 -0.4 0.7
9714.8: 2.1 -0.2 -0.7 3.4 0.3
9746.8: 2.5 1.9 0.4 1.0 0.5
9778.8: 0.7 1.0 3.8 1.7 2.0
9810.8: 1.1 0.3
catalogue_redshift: 0.55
